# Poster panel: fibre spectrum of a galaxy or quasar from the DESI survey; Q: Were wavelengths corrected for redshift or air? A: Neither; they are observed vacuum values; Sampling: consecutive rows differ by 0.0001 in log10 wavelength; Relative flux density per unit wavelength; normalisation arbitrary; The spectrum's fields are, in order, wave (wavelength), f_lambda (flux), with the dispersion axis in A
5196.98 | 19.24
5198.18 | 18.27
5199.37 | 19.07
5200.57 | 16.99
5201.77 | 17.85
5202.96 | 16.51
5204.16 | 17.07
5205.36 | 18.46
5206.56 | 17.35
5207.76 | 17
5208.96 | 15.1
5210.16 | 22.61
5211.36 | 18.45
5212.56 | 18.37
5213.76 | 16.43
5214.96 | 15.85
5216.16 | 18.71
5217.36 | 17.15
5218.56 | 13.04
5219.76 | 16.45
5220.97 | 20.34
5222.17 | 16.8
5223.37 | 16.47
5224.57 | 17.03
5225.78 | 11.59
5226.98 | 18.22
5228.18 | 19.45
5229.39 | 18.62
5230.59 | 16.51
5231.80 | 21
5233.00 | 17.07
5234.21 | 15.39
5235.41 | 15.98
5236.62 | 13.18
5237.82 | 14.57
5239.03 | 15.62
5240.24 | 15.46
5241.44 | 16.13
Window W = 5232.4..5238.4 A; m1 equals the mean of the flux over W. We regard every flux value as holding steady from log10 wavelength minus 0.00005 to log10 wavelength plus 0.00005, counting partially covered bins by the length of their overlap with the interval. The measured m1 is 15.3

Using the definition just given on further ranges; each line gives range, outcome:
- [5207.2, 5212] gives 18.3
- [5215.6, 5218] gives 17.9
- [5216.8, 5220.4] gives 15.5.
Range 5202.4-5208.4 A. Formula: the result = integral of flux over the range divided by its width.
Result 17.3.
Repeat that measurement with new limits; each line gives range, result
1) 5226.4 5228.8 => 18.8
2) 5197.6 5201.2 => 18.1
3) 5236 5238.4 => 13.9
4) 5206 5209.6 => 16.5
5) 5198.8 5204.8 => 17.5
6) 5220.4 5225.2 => 17.6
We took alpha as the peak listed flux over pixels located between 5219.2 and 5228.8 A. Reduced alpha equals 20.34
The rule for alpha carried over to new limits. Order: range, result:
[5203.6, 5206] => 18.46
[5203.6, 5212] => 22.61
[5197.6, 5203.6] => 19.07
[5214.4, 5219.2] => 18.71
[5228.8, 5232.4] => 21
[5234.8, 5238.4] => 15.98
